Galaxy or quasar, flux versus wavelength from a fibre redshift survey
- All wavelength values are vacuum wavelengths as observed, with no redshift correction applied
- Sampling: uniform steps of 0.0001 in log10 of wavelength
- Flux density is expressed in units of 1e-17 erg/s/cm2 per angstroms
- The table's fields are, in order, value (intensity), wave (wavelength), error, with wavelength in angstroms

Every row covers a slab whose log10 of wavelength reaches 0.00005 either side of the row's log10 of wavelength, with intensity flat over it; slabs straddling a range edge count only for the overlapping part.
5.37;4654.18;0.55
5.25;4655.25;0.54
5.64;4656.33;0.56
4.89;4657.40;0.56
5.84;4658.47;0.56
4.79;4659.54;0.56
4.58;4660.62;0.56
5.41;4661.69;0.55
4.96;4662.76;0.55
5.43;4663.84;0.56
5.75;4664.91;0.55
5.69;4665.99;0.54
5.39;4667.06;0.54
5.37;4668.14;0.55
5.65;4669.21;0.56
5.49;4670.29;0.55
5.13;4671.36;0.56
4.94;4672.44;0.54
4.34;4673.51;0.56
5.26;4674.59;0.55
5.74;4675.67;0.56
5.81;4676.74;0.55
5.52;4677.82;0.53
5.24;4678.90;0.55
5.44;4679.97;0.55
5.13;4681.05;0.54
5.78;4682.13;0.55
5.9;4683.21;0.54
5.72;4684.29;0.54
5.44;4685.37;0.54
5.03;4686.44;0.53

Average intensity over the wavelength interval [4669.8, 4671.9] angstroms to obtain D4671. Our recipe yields 5.31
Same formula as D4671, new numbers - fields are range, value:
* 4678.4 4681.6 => 5.28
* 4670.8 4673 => 5.05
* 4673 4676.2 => 5.11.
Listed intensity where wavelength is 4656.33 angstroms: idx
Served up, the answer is 5.64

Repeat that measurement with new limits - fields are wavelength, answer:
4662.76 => 4.96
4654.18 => 5.37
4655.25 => 5.25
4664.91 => 5.75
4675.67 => 5.74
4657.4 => 4.89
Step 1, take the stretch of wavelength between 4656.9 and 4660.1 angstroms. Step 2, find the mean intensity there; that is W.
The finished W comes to 5.17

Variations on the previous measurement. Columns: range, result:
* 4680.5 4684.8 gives 5.62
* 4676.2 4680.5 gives 5.51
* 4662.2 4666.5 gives 5.45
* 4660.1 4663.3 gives 4.99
